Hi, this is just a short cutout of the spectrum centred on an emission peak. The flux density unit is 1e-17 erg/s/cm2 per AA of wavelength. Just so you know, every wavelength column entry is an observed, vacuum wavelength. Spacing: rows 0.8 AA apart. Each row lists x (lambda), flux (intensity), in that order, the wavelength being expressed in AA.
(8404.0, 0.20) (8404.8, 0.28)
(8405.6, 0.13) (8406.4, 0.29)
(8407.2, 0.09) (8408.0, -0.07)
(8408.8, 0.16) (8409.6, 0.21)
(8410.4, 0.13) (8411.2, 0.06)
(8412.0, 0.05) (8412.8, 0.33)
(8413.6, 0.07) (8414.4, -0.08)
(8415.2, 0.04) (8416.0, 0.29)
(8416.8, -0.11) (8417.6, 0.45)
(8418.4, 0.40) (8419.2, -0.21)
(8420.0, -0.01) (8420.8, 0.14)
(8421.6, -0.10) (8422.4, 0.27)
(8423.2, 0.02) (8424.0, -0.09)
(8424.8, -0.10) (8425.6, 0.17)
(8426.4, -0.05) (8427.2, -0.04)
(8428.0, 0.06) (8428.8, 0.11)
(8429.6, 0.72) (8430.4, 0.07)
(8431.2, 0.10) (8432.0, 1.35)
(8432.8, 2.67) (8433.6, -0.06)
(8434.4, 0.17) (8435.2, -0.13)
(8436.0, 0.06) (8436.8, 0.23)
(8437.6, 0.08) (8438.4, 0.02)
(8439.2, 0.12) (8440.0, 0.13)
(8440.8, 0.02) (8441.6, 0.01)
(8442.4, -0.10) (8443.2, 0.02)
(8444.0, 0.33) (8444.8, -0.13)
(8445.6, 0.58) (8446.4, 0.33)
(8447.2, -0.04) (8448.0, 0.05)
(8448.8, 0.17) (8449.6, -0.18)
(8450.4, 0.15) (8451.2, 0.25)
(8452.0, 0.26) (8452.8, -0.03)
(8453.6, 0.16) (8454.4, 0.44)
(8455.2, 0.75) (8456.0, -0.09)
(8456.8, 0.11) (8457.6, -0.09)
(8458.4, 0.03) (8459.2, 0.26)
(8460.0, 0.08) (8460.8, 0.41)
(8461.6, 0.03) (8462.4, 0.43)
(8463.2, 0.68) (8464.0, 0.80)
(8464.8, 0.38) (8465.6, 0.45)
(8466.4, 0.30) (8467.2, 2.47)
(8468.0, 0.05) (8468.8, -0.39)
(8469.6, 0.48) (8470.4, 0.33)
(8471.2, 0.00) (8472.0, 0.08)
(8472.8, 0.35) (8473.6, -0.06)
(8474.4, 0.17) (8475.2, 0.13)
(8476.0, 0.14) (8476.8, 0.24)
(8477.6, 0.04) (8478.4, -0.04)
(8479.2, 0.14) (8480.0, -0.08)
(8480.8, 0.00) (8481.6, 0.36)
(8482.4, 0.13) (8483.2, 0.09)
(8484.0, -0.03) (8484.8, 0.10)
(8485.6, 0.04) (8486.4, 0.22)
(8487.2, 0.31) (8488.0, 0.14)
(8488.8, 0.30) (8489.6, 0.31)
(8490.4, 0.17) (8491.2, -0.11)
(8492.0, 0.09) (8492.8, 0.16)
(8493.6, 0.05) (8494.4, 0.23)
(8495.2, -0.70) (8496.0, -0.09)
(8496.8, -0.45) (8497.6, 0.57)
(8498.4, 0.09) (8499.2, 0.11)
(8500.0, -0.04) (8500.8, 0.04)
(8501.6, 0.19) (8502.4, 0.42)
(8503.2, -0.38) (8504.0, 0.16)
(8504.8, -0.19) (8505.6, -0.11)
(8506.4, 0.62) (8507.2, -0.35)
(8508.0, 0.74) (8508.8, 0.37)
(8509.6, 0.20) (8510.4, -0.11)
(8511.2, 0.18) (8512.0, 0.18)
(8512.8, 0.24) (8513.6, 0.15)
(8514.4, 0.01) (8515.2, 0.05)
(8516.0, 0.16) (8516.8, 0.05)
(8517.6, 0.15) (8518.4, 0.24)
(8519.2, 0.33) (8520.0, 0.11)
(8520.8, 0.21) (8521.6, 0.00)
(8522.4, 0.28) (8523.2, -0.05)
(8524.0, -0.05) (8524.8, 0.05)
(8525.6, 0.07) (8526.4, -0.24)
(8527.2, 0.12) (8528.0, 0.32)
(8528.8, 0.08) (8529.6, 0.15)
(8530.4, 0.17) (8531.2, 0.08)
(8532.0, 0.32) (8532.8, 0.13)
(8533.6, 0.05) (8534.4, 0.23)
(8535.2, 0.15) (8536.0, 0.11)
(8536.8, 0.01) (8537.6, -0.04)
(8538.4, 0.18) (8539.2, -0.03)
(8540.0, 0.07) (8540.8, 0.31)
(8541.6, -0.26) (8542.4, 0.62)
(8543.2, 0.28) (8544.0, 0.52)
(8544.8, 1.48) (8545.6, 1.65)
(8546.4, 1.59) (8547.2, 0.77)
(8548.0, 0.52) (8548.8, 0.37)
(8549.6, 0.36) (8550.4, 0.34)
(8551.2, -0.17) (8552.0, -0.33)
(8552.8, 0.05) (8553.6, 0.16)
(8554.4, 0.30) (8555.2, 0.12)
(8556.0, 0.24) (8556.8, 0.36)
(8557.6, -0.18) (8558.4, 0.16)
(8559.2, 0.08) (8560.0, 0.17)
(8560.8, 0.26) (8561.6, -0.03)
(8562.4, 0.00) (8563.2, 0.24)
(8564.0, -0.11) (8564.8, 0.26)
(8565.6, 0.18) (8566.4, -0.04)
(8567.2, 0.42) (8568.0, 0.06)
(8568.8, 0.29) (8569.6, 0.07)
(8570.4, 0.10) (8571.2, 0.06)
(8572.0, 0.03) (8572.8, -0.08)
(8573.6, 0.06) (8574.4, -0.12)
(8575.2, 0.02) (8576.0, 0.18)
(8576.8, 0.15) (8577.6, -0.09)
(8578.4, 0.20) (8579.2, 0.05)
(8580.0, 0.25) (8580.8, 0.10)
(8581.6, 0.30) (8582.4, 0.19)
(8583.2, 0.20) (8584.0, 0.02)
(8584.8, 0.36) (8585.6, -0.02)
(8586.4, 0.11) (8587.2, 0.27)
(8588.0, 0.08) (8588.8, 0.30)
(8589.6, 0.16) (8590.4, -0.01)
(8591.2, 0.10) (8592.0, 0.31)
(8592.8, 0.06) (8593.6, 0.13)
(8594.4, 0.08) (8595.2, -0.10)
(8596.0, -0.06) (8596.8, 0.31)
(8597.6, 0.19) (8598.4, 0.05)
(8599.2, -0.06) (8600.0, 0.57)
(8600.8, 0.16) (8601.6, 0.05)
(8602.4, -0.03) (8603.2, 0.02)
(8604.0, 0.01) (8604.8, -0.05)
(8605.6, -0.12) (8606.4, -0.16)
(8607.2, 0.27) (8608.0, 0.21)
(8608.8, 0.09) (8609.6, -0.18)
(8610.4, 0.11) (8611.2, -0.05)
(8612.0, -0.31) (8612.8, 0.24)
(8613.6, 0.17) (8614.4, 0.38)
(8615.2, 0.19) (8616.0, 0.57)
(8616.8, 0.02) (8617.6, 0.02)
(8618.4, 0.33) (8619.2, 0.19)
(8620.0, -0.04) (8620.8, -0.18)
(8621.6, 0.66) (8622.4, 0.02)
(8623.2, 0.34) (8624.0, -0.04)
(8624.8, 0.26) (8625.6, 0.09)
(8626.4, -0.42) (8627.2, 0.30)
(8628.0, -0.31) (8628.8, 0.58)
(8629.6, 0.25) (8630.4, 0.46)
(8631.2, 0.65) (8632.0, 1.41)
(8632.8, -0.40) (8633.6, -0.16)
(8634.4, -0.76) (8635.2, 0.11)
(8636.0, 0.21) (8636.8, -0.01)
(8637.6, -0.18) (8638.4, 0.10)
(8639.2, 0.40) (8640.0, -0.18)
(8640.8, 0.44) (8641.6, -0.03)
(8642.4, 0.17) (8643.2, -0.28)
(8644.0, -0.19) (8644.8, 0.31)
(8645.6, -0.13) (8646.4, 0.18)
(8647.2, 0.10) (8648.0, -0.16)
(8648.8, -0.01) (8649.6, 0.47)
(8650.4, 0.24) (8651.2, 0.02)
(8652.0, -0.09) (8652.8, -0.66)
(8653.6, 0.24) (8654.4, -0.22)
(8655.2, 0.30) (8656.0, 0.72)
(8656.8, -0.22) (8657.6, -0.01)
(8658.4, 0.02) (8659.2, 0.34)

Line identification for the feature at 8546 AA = [O III] 5007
